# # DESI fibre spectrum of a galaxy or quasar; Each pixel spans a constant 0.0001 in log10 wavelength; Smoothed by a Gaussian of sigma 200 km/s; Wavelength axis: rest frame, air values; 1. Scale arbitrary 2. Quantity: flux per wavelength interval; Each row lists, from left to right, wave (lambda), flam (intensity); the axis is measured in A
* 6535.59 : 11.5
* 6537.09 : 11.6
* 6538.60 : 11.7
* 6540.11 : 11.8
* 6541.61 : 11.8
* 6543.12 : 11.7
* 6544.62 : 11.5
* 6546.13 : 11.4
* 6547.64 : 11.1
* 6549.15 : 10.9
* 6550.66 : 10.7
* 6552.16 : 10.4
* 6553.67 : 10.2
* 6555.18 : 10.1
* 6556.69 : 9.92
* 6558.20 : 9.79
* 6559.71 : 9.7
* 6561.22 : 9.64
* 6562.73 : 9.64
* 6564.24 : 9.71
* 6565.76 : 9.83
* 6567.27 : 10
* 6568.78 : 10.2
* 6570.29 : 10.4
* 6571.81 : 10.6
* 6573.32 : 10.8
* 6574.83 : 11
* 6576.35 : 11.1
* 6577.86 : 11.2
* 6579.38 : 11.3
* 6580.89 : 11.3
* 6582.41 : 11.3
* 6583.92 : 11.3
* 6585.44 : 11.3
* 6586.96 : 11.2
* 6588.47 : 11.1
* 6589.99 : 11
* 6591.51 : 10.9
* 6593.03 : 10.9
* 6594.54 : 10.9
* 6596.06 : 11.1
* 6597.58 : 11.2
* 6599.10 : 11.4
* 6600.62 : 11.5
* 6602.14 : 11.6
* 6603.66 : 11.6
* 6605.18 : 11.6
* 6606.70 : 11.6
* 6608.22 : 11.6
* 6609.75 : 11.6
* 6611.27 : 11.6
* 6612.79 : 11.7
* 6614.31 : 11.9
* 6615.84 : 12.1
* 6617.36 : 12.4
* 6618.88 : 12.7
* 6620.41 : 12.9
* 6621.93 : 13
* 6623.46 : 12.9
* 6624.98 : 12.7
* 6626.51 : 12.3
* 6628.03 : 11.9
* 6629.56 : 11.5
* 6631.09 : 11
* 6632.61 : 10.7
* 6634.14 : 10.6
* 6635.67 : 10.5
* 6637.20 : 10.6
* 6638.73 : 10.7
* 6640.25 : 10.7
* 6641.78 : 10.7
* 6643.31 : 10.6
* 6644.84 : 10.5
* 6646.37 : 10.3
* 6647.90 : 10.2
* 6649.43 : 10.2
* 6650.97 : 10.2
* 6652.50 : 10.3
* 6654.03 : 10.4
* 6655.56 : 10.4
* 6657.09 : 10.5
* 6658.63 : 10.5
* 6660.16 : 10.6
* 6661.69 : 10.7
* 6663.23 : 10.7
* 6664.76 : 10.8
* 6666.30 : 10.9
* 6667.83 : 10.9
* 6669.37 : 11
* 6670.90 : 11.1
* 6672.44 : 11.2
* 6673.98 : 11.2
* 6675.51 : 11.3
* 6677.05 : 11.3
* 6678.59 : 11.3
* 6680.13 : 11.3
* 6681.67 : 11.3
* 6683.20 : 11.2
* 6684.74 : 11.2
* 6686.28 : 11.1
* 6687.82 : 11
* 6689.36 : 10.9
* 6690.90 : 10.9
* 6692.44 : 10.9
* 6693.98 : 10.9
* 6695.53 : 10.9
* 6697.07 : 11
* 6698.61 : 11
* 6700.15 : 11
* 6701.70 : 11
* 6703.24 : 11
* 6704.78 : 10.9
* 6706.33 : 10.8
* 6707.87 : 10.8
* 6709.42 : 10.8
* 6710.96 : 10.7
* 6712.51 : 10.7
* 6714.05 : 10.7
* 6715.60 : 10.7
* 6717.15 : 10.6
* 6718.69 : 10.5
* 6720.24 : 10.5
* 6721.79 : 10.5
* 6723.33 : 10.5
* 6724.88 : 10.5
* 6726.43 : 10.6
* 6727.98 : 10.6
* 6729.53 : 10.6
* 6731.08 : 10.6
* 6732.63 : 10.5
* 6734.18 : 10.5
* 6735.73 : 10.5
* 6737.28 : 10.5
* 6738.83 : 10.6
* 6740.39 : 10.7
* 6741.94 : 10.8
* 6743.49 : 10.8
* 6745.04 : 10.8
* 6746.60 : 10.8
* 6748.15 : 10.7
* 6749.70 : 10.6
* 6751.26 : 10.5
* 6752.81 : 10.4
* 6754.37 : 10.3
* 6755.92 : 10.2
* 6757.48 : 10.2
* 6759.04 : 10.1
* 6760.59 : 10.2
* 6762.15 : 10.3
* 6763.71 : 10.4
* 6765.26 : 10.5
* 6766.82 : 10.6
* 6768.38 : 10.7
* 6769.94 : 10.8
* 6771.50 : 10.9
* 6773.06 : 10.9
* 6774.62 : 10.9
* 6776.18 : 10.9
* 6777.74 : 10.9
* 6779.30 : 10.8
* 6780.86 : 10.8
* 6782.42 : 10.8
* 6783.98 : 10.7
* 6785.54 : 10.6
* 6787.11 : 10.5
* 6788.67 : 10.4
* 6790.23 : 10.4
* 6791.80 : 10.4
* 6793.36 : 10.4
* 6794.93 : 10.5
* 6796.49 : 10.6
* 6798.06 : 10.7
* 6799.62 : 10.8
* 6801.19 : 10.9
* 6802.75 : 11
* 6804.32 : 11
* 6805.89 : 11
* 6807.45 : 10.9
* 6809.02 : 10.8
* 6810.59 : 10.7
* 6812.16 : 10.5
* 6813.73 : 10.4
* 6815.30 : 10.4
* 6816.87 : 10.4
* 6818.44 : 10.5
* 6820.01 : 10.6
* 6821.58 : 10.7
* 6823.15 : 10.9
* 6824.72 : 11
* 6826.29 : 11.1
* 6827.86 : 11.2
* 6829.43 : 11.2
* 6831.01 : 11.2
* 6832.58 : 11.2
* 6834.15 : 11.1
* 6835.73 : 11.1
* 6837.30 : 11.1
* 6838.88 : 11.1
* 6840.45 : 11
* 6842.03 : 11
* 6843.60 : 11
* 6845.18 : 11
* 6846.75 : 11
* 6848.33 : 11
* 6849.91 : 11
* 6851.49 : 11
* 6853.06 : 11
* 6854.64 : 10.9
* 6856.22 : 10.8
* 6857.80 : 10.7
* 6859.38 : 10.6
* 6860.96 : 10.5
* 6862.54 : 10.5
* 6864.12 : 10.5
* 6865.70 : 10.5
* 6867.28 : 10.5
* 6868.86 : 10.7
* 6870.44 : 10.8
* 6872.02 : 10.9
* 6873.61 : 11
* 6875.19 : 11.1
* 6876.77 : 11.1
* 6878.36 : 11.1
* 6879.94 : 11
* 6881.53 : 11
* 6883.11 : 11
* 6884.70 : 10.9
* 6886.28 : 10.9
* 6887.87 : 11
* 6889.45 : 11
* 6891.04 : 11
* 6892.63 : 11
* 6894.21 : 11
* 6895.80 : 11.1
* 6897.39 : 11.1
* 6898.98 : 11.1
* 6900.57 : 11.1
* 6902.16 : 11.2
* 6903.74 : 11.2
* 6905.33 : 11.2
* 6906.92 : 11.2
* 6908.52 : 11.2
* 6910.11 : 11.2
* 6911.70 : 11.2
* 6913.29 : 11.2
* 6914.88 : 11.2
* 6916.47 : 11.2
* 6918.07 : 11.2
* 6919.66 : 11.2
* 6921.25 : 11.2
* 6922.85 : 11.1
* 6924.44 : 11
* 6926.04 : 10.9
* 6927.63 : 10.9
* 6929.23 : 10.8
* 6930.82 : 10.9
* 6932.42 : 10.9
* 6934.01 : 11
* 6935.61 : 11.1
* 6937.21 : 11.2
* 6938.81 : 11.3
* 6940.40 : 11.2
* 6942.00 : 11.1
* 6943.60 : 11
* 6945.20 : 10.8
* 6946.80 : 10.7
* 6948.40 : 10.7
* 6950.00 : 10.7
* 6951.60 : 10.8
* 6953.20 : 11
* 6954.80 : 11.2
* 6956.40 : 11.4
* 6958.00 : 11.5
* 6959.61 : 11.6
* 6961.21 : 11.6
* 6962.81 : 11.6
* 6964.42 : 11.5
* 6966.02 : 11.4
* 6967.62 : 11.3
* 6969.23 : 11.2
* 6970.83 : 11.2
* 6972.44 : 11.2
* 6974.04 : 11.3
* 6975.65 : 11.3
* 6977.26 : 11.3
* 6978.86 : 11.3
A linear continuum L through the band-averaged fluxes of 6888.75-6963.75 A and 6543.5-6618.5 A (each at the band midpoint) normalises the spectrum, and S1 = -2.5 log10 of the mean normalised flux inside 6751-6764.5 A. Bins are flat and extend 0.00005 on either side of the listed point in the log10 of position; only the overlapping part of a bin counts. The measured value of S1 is 0.08 mag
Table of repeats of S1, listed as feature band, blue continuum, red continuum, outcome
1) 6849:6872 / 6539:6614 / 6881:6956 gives 0.03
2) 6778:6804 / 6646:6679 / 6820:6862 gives 0.02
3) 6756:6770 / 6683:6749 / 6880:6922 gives 0.05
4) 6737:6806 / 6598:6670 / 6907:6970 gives 0.06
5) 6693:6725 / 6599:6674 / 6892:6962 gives 0.04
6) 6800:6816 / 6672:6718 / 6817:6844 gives 0.02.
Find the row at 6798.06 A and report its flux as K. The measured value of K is 10.7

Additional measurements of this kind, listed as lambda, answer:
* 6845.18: 11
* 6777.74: 10.9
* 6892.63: 11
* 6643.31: 10.6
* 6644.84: 10.5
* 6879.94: 11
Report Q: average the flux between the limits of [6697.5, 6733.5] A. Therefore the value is 10.7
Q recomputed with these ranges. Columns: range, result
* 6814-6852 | 10.9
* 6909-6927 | 11.1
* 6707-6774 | 10.6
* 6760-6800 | 10.6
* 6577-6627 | 11.7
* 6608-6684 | 11.2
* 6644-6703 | 10.8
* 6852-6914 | 10.9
